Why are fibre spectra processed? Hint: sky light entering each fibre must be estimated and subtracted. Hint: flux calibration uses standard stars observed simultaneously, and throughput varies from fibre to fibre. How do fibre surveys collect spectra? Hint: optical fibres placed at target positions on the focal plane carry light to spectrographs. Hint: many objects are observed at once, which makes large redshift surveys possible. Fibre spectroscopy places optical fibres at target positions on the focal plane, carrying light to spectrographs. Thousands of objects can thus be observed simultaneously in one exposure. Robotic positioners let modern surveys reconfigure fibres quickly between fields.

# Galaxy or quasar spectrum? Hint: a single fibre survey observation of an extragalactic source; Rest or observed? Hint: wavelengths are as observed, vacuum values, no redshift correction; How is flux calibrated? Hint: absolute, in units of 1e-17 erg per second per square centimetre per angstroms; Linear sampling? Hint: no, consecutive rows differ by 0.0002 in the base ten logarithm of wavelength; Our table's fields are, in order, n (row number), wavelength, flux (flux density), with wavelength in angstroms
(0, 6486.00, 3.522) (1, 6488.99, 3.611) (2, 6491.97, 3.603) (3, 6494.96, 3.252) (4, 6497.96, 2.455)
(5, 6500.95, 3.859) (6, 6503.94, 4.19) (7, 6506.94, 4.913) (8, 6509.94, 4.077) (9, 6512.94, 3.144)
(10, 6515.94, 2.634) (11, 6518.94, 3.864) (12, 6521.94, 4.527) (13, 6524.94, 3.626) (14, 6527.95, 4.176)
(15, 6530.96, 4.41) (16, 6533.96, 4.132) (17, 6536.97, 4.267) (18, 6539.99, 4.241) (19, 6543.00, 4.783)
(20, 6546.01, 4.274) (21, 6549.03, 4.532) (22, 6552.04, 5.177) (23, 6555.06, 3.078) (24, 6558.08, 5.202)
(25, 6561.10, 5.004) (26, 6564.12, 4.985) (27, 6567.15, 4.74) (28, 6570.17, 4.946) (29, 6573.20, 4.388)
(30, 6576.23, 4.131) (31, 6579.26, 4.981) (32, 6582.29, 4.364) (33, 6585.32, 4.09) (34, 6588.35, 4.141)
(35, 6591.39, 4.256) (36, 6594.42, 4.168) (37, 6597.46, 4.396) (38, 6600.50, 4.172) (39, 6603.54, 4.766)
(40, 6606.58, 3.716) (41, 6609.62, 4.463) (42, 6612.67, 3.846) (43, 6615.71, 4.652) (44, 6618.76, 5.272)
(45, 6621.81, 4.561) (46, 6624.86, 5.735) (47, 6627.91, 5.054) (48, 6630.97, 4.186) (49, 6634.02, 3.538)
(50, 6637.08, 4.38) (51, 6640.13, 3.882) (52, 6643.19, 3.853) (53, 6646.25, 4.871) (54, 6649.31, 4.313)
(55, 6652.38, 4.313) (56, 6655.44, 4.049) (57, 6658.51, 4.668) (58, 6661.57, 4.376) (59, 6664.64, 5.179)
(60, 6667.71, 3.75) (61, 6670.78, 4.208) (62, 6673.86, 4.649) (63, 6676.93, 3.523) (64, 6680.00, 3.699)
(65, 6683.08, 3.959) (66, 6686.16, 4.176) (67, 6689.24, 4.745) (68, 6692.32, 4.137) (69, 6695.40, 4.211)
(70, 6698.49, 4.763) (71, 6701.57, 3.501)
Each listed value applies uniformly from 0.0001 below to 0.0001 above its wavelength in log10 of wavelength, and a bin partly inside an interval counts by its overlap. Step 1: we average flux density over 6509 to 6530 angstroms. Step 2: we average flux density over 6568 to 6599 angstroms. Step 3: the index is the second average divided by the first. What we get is 1.18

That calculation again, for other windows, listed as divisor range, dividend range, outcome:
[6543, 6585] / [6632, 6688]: 0.91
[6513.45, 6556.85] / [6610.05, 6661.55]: 1.08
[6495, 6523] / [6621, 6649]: 1.20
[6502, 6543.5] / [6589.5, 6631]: 1.12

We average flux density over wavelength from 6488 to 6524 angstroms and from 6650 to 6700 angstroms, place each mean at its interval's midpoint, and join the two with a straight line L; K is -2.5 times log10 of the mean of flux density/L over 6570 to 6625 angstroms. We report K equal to -0.111 mag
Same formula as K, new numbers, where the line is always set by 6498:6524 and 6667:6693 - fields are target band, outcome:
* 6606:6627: -0.17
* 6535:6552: -0.16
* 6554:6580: -0.18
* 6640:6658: -0.06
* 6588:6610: -0.08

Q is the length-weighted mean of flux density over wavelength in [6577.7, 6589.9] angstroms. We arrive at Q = 4.39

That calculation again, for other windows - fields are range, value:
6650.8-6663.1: 4.35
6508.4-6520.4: 3.43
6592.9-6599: 4.28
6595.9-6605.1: 4.44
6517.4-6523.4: 4.19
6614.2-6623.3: 4.83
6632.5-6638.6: 3.96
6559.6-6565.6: 5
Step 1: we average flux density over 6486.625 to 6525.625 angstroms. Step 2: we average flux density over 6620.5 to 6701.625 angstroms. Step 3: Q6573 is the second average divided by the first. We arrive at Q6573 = 1.2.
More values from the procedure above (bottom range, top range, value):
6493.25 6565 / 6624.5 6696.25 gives 1.04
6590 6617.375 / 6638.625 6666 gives 1.03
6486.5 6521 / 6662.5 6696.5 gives 1.16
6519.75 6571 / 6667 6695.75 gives 0.92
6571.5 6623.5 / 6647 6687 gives 0.97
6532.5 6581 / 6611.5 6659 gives 0.98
